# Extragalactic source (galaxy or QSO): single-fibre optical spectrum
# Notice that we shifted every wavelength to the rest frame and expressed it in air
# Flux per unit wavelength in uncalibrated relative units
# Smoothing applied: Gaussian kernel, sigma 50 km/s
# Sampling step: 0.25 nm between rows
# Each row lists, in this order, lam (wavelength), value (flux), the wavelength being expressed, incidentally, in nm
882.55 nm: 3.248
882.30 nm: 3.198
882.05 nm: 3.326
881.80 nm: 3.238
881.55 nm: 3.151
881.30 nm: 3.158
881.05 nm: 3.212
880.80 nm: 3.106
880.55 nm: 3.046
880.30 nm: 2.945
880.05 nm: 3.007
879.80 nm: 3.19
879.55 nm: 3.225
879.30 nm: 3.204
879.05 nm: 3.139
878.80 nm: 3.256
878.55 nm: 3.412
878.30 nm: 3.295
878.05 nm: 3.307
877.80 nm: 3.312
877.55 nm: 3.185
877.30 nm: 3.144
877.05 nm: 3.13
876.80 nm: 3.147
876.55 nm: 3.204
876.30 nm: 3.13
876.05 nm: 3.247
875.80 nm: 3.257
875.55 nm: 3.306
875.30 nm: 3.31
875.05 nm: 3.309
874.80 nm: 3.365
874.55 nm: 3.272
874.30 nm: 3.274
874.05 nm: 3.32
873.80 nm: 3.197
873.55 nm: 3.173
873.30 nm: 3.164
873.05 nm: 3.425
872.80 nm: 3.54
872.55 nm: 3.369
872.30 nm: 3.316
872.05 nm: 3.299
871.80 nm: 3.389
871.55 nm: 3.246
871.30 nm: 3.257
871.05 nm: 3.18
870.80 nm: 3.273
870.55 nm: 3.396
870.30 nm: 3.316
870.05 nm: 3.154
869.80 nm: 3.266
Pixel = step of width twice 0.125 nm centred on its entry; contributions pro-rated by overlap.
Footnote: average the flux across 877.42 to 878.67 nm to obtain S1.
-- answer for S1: 3.3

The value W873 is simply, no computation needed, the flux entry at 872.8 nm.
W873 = 3.54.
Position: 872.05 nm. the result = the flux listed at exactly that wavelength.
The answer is 3.299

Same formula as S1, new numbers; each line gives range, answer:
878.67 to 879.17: 3.2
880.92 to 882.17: 3.22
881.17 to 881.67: 3.16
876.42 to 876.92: 3.18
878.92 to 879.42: 3.17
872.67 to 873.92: 3.3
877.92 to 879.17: 3.28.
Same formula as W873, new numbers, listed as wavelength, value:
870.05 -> 3.154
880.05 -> 3.007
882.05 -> 3.326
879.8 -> 3.19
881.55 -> 3.151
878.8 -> 3.256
